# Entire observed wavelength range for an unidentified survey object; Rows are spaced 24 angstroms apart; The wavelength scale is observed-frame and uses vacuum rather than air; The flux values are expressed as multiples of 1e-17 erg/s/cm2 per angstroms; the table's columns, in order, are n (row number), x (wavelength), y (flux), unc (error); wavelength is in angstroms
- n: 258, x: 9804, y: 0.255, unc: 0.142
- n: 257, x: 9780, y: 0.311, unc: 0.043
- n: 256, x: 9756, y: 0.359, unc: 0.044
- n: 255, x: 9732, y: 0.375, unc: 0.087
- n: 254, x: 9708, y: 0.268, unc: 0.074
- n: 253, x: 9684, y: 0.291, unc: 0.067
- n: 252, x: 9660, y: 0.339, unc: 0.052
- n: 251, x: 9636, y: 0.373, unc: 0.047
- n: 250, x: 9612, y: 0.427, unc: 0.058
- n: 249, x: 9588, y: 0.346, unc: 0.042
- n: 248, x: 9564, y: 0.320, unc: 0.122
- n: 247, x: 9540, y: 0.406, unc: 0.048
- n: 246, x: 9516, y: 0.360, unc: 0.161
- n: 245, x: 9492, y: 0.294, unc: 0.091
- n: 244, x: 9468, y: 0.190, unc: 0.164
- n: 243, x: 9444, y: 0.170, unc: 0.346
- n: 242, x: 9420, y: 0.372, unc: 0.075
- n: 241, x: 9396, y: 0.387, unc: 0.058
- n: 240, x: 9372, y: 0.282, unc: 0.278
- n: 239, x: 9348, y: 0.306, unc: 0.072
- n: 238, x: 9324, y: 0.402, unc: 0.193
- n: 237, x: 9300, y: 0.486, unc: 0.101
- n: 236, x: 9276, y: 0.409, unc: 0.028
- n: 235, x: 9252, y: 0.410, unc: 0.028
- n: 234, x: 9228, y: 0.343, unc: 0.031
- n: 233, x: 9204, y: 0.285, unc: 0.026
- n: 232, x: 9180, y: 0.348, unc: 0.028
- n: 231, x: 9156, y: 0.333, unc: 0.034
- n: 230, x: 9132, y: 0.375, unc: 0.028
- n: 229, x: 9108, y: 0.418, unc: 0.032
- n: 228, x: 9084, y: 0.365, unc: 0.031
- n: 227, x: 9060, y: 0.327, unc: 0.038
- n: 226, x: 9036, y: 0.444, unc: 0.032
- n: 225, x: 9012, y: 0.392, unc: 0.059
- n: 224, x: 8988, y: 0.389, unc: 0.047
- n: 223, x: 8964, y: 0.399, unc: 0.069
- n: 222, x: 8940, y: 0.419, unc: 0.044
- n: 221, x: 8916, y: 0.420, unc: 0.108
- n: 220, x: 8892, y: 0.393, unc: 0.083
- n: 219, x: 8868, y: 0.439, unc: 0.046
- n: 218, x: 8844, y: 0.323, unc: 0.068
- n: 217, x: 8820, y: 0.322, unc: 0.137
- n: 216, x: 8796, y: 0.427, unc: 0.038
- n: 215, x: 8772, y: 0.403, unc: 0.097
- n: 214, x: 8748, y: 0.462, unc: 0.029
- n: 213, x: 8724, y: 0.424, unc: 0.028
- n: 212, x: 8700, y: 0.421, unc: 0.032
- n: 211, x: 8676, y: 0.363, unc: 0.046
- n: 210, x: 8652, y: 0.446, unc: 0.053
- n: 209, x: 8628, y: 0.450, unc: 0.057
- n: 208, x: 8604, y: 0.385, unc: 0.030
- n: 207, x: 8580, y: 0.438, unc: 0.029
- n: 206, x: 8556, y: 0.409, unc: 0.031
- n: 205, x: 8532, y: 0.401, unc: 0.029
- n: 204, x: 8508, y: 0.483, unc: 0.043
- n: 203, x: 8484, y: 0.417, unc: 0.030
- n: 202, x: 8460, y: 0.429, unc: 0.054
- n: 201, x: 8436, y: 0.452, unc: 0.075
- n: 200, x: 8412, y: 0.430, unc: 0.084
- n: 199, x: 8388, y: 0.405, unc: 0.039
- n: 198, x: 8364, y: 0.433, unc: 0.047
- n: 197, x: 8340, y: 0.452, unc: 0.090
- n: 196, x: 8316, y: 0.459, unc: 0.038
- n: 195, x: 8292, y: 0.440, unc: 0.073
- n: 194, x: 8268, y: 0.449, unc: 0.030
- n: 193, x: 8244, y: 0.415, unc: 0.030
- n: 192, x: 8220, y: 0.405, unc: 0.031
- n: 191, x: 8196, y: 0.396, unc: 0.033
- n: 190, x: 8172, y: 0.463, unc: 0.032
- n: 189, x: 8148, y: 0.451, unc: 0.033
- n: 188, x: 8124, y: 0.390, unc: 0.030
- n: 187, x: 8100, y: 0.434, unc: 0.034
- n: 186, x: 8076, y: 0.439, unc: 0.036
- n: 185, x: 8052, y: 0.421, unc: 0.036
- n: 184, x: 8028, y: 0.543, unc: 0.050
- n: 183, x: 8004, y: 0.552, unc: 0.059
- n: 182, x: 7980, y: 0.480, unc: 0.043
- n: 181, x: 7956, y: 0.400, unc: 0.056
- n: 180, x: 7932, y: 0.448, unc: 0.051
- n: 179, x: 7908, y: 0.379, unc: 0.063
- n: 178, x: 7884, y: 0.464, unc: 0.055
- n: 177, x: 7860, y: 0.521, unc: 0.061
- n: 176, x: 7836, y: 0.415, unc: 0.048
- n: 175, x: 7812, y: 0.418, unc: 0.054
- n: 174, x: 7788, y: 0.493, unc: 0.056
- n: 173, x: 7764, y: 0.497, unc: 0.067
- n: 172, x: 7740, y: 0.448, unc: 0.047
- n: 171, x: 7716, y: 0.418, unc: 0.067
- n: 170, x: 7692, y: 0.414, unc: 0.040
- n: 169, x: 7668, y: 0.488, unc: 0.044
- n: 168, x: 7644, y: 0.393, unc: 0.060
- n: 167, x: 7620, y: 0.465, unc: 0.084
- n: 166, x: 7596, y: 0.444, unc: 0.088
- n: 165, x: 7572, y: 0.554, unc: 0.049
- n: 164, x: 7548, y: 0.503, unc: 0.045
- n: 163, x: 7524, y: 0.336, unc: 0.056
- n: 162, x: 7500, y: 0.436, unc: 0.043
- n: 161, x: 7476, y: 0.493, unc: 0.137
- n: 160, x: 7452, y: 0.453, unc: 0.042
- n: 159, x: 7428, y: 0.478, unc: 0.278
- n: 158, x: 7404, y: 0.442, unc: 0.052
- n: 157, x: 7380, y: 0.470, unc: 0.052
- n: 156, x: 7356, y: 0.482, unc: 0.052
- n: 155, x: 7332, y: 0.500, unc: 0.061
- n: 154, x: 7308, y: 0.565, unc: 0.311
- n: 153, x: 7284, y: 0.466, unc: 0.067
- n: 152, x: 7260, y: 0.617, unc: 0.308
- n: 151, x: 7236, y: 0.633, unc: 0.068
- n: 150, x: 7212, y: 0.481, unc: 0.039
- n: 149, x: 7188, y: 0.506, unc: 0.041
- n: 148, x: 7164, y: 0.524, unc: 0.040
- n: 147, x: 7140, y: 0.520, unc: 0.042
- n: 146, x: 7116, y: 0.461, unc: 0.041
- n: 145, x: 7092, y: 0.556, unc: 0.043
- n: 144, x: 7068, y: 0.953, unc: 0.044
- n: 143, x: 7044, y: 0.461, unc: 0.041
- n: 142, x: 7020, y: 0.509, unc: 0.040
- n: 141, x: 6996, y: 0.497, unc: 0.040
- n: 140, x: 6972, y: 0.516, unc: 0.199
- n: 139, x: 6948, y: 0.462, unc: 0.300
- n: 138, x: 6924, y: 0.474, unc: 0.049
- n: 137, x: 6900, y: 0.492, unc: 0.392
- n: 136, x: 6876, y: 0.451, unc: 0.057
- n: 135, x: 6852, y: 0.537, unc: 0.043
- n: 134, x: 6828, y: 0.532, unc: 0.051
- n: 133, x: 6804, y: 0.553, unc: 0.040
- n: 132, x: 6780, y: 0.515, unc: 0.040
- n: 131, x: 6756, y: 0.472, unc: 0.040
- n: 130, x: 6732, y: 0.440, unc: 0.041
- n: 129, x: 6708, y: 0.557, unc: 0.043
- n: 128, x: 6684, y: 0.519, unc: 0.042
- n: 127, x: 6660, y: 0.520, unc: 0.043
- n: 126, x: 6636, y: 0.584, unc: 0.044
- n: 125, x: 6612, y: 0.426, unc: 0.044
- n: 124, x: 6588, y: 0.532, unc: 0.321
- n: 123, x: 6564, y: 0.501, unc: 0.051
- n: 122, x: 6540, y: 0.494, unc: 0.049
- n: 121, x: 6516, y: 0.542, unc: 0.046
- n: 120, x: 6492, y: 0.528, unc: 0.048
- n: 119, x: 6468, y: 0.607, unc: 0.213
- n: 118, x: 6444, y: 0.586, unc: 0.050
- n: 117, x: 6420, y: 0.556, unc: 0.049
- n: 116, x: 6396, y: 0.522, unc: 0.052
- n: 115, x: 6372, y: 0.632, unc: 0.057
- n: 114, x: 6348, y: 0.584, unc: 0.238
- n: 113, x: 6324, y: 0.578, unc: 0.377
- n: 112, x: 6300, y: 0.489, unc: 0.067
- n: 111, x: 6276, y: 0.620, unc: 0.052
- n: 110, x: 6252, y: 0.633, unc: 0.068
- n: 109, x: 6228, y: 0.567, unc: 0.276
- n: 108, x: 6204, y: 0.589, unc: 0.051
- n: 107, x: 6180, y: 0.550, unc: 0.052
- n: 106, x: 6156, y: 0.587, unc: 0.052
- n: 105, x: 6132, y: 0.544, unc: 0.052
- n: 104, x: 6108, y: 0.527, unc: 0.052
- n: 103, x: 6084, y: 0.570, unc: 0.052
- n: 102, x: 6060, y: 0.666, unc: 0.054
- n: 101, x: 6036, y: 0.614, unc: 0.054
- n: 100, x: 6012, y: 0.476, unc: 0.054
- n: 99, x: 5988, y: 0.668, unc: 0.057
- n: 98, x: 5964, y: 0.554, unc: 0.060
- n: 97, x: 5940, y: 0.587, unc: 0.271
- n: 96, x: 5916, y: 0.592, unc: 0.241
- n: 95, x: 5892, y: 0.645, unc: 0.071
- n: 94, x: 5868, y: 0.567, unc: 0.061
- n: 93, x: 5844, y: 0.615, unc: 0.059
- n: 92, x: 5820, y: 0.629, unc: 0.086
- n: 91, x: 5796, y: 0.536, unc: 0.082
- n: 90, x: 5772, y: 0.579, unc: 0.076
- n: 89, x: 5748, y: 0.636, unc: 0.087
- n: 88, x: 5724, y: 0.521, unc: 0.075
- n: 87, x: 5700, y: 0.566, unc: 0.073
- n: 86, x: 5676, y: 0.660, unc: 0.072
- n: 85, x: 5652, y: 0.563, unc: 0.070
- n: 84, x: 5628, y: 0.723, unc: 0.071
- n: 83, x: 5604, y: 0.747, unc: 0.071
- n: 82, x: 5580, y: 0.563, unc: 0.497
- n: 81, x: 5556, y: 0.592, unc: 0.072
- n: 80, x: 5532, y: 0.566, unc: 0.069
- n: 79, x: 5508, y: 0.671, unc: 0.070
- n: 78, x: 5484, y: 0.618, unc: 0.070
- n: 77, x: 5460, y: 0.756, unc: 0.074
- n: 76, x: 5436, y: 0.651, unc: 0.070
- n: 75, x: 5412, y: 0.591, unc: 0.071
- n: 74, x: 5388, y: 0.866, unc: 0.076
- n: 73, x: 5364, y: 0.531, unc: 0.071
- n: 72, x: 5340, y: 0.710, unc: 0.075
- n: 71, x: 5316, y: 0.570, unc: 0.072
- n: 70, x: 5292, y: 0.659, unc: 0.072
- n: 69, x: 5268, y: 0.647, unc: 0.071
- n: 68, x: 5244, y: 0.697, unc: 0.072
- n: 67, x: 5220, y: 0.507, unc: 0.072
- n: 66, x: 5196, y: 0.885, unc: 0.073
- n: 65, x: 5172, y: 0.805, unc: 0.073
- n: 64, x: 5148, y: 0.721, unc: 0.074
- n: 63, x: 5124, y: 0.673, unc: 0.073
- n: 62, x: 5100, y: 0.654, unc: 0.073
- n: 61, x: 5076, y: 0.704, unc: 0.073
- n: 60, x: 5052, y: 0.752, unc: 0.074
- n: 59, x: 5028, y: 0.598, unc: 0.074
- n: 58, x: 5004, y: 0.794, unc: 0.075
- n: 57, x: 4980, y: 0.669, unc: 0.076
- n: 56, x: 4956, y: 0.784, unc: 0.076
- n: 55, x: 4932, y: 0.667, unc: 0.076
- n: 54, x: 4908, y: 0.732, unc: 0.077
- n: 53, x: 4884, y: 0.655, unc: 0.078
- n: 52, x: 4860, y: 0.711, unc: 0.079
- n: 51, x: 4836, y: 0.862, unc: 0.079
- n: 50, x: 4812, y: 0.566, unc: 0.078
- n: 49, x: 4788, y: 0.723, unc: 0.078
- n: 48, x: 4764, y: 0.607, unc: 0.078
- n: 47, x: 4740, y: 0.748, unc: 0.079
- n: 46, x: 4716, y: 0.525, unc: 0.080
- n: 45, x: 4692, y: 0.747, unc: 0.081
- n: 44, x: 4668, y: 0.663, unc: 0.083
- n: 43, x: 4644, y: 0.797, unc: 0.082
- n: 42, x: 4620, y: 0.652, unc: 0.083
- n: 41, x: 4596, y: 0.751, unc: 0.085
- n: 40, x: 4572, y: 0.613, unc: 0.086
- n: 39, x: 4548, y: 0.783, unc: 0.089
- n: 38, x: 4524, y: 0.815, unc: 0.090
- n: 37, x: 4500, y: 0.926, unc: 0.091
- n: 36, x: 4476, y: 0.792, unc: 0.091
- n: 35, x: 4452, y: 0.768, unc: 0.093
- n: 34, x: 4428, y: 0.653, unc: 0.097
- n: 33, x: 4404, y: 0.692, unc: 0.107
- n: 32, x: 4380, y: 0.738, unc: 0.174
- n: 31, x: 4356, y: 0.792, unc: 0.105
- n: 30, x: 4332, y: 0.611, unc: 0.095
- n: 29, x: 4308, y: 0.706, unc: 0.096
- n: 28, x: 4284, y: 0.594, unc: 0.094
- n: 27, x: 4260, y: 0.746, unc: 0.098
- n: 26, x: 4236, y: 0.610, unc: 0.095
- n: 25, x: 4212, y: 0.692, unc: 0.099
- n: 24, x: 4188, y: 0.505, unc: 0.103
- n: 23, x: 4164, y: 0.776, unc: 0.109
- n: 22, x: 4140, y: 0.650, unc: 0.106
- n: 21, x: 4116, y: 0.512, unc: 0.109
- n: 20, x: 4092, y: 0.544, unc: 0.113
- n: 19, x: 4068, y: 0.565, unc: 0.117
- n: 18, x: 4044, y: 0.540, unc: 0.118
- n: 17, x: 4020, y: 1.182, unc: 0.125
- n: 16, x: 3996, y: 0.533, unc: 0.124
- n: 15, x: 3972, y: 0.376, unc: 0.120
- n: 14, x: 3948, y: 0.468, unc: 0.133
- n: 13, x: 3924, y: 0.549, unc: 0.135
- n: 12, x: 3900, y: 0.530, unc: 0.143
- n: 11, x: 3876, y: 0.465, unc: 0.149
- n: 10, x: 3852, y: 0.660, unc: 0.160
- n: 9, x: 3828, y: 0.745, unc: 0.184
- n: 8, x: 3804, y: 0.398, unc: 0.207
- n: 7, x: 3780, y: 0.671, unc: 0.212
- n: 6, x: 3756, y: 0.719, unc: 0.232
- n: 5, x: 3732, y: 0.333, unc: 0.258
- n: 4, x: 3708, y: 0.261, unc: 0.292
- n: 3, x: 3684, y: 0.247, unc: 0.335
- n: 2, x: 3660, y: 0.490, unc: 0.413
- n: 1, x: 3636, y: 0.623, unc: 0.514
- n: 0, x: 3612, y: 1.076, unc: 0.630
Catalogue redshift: 0.08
